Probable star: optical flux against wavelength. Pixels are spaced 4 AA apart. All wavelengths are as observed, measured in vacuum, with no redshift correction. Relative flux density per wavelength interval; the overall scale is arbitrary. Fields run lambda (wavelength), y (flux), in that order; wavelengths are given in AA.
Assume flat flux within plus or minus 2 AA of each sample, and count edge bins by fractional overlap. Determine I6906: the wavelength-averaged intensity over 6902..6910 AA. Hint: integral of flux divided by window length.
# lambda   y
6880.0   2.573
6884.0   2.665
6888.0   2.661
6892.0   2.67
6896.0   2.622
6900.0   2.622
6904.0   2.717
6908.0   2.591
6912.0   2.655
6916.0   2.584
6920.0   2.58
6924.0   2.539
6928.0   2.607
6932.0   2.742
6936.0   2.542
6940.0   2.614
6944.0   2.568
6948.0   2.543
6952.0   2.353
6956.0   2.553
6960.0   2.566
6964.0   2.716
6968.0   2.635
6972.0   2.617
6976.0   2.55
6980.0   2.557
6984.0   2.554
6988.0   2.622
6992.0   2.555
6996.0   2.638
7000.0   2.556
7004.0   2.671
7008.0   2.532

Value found 2.65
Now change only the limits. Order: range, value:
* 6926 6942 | 2.63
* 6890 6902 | 2.64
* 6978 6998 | 2.59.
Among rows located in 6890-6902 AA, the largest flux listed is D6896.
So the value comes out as 2.67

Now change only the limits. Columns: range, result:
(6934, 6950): 2.614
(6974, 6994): 2.622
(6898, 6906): 2.717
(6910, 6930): 2.655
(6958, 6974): 2.716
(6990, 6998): 2.638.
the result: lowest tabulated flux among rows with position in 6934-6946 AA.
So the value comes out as 2.542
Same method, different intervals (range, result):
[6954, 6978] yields 2.55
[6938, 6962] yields 2.353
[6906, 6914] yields 2.591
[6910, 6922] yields 2.58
